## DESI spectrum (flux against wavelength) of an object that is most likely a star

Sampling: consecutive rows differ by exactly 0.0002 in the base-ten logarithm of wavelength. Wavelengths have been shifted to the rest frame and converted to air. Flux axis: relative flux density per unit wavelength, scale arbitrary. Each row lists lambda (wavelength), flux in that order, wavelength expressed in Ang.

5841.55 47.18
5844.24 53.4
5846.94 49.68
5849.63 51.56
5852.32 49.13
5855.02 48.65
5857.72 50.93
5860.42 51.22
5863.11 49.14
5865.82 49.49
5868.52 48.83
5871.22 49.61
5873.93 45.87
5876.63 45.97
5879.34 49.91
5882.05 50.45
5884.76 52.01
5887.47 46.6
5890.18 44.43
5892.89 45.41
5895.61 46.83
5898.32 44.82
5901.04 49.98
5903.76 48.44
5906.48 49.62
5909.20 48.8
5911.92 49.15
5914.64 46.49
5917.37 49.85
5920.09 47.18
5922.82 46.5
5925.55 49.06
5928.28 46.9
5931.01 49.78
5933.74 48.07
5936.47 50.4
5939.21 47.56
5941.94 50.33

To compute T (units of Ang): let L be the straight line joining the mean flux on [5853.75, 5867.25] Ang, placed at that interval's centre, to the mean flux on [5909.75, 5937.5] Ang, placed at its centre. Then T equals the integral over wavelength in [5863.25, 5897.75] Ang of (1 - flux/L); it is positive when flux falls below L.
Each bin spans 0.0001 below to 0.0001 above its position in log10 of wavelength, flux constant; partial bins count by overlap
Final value 1.0 Ang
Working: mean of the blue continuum 49.9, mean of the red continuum 48.3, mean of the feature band 47.9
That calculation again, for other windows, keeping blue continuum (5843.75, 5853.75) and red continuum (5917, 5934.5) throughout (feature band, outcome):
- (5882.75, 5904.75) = 0.8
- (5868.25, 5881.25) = 0.5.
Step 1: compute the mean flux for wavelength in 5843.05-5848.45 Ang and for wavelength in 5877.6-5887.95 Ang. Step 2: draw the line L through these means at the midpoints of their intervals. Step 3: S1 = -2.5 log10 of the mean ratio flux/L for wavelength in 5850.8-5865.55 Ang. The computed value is 0.02 mag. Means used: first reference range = 51.4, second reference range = 49.8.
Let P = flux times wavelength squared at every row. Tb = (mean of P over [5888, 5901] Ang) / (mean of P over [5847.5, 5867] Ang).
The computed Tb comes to 0.93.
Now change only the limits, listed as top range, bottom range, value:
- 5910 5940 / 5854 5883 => 1.00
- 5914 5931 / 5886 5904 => 1.04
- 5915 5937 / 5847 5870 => 0.99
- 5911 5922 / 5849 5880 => 1.00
